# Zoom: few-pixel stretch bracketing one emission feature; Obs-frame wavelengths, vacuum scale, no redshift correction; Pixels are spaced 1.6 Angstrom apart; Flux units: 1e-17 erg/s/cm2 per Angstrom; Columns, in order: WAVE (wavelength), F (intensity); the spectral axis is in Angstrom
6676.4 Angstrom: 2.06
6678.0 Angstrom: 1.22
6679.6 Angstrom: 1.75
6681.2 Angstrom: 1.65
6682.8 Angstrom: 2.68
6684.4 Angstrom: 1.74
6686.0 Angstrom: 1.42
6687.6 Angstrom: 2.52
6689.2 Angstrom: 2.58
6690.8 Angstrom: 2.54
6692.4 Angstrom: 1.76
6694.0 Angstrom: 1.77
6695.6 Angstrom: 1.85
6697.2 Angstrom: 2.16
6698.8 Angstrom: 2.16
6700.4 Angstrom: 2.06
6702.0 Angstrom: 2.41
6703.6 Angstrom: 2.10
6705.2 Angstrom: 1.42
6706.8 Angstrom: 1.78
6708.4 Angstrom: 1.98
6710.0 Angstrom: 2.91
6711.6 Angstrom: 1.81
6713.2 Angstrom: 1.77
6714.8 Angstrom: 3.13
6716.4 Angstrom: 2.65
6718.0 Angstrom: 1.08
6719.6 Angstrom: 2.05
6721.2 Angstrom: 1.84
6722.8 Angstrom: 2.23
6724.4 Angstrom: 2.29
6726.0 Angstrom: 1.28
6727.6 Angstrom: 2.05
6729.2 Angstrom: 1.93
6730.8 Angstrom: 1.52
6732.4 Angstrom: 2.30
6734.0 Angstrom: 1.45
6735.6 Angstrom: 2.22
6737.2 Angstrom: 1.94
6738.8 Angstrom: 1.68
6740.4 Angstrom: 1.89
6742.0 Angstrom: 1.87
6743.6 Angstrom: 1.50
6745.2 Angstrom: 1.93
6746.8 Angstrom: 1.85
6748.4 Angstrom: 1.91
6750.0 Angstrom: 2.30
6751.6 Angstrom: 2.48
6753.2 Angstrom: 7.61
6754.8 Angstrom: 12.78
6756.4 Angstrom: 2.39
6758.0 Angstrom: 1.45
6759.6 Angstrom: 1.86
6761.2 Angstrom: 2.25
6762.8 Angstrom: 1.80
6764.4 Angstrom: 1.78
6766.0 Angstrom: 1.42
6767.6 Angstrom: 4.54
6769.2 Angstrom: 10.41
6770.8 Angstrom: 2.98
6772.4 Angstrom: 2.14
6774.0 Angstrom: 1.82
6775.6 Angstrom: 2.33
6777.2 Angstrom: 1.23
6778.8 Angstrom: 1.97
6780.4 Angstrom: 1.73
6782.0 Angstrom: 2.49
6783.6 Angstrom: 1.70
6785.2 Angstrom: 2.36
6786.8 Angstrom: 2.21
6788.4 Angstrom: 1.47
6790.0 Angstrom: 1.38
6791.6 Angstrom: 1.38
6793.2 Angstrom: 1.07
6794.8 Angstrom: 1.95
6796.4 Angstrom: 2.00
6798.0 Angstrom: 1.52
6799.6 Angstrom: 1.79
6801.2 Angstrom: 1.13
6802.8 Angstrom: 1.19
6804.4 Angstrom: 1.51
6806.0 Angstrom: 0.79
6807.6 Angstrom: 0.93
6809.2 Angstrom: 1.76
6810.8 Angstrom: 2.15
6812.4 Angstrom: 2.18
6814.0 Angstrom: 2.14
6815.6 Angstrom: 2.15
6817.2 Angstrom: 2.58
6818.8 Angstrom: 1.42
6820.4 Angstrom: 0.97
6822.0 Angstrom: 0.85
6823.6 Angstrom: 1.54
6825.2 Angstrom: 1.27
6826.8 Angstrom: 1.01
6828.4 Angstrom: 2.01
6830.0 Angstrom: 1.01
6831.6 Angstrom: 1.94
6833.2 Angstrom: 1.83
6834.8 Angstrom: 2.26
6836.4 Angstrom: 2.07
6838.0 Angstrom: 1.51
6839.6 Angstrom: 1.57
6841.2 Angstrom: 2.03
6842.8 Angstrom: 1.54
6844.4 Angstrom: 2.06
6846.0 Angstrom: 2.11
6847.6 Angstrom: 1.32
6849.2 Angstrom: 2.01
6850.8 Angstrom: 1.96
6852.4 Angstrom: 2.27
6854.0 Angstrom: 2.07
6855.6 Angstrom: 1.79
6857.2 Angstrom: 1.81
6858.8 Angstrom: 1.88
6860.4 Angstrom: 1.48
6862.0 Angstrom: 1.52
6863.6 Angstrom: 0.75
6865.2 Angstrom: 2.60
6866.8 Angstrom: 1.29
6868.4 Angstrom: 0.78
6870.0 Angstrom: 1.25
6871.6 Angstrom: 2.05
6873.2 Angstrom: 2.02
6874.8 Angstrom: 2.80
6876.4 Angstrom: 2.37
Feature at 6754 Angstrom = [S II]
